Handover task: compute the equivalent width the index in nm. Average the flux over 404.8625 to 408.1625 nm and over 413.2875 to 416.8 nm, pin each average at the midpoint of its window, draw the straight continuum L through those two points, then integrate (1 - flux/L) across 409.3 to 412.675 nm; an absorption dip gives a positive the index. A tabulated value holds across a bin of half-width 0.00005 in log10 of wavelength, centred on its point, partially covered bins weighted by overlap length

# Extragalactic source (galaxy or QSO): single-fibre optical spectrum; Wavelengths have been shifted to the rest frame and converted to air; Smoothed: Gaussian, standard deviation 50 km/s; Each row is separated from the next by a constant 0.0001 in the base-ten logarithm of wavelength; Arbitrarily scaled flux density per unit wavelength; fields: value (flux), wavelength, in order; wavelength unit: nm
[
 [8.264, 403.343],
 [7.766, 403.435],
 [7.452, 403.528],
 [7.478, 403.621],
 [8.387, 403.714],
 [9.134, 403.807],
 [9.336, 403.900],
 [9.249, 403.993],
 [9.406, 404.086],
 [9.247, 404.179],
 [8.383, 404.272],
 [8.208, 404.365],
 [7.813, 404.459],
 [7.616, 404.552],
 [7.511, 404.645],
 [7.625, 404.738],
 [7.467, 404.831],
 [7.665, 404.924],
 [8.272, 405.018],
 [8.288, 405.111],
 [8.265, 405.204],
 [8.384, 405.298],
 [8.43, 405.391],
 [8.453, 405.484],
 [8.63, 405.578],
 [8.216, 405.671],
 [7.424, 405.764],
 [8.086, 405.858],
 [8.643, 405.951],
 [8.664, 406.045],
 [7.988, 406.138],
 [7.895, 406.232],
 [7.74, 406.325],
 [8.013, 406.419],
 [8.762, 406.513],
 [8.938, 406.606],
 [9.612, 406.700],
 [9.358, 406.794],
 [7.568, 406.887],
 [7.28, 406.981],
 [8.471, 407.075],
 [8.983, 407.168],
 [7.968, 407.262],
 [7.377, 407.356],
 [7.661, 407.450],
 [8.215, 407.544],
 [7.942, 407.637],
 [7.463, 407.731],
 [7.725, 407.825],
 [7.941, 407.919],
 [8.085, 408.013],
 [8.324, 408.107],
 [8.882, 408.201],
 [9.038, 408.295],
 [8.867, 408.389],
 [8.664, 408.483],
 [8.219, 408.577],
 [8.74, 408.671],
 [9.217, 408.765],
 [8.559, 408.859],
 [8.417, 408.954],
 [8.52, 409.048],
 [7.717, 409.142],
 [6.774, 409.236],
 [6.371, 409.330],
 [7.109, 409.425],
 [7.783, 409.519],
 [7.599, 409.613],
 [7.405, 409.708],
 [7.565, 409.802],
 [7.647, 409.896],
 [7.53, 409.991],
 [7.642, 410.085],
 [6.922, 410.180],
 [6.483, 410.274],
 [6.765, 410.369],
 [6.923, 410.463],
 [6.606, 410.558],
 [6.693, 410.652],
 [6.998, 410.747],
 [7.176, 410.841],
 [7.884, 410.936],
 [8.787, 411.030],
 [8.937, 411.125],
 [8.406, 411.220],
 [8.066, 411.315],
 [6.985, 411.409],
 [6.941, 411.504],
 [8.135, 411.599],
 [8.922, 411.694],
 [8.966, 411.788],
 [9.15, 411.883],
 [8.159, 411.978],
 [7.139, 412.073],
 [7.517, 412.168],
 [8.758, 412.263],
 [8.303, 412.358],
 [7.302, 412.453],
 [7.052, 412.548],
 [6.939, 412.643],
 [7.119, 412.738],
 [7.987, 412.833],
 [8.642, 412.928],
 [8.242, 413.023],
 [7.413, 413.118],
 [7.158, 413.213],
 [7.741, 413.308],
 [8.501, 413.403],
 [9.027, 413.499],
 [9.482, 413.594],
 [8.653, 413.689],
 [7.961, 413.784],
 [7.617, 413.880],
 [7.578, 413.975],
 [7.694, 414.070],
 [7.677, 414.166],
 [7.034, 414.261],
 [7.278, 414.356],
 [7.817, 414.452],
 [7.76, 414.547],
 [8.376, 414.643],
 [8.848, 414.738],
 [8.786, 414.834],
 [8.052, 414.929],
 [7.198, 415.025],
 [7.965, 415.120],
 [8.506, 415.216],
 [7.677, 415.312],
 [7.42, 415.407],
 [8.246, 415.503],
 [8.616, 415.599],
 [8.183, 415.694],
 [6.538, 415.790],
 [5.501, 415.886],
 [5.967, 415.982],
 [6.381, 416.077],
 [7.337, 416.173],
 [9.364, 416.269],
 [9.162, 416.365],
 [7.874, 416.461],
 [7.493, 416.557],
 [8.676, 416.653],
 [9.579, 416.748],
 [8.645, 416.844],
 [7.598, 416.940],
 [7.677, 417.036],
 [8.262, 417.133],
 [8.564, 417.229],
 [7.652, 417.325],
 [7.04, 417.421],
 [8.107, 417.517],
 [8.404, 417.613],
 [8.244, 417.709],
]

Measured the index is 0.187 nm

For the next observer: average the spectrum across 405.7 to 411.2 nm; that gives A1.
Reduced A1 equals 7.94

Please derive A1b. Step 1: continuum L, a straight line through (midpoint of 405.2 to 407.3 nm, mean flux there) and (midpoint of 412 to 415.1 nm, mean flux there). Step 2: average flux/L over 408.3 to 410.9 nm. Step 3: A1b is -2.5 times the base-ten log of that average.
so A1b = 0.073 mag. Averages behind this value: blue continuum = 8.34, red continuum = 7.9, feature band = 7.61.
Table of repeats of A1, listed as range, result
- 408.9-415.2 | 7.77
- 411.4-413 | 7.91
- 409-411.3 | 7.44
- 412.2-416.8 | 7.89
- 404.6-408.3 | 8.17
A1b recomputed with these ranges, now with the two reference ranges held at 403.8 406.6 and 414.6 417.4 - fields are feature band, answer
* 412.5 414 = 0.01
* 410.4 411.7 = 0.06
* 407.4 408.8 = -0.02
